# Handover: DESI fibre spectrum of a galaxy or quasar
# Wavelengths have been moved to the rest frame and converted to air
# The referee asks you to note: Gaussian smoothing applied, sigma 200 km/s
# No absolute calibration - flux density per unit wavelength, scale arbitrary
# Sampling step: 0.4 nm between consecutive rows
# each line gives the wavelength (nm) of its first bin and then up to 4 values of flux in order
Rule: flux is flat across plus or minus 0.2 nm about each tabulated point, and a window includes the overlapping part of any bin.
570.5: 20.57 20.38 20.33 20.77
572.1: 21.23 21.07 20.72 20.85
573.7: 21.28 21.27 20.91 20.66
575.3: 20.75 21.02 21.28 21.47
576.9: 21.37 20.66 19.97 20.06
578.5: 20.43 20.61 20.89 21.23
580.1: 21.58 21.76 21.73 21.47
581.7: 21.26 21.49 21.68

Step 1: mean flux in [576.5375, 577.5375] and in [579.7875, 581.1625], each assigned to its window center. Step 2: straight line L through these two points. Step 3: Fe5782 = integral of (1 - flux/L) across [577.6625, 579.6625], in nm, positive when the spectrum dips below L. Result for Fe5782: 0.078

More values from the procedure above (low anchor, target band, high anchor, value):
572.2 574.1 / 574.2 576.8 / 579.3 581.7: 0.02 nm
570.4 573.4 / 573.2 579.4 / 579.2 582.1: 0.07 nm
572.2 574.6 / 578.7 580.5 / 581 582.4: 0.02 nm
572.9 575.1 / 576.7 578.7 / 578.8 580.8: 0.06 nm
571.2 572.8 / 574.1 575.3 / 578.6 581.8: 0.01 nm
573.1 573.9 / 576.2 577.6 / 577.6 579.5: -0.03 nm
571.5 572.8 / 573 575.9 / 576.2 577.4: 0.02 nm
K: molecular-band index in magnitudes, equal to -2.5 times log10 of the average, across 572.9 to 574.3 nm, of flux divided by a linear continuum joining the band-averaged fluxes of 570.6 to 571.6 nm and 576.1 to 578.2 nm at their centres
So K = -0.026 mag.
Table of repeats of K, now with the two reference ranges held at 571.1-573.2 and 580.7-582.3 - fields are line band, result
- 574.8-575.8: 0.01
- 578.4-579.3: 0.04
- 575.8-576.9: -0.01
